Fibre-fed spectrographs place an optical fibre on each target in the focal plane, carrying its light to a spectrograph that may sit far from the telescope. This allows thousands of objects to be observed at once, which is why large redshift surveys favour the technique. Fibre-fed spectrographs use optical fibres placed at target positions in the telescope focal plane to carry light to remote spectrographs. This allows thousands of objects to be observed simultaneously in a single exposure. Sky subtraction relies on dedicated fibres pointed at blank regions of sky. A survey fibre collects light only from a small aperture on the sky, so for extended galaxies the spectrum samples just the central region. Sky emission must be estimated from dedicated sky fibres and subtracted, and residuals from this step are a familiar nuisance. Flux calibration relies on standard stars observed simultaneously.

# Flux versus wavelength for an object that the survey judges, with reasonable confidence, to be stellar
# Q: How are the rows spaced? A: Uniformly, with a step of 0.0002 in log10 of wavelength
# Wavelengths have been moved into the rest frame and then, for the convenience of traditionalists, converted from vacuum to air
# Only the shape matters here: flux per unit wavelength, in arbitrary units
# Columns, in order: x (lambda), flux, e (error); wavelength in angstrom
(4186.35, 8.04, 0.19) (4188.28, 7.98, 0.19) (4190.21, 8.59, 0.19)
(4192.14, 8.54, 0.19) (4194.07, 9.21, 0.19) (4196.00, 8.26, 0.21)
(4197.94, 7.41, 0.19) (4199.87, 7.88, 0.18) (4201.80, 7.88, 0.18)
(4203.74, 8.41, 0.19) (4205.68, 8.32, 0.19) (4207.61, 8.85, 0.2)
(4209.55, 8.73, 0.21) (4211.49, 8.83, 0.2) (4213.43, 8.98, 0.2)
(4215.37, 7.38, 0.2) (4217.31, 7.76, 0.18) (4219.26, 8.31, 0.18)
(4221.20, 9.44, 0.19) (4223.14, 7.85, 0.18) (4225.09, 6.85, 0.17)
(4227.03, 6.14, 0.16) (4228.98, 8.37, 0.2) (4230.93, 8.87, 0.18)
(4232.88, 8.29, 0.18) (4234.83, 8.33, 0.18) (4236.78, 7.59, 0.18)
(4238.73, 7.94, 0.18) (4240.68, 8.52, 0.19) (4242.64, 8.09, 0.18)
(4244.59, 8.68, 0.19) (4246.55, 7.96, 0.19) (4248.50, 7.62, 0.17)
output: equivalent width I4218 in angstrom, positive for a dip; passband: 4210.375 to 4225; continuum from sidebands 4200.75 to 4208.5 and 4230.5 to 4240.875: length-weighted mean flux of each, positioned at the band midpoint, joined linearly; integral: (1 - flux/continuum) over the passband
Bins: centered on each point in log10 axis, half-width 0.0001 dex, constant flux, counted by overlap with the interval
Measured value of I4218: 0.03 angstrom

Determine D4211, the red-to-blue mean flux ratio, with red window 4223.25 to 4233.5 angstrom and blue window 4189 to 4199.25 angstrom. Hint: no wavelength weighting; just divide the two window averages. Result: 0.9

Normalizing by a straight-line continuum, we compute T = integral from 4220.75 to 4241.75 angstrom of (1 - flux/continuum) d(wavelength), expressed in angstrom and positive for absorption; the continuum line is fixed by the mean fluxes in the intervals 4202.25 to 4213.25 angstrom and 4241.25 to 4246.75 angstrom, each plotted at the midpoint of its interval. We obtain 1.1 angstrom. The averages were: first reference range 8.62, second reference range 8.29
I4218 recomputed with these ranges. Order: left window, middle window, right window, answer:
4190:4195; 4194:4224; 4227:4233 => 0.7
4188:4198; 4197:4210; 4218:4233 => 0.2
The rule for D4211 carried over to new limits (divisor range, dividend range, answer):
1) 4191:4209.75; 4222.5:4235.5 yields 0.94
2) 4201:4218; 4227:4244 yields 0.97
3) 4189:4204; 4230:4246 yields 1.00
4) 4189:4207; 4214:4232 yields 0.95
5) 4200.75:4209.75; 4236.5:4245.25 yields 0.97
